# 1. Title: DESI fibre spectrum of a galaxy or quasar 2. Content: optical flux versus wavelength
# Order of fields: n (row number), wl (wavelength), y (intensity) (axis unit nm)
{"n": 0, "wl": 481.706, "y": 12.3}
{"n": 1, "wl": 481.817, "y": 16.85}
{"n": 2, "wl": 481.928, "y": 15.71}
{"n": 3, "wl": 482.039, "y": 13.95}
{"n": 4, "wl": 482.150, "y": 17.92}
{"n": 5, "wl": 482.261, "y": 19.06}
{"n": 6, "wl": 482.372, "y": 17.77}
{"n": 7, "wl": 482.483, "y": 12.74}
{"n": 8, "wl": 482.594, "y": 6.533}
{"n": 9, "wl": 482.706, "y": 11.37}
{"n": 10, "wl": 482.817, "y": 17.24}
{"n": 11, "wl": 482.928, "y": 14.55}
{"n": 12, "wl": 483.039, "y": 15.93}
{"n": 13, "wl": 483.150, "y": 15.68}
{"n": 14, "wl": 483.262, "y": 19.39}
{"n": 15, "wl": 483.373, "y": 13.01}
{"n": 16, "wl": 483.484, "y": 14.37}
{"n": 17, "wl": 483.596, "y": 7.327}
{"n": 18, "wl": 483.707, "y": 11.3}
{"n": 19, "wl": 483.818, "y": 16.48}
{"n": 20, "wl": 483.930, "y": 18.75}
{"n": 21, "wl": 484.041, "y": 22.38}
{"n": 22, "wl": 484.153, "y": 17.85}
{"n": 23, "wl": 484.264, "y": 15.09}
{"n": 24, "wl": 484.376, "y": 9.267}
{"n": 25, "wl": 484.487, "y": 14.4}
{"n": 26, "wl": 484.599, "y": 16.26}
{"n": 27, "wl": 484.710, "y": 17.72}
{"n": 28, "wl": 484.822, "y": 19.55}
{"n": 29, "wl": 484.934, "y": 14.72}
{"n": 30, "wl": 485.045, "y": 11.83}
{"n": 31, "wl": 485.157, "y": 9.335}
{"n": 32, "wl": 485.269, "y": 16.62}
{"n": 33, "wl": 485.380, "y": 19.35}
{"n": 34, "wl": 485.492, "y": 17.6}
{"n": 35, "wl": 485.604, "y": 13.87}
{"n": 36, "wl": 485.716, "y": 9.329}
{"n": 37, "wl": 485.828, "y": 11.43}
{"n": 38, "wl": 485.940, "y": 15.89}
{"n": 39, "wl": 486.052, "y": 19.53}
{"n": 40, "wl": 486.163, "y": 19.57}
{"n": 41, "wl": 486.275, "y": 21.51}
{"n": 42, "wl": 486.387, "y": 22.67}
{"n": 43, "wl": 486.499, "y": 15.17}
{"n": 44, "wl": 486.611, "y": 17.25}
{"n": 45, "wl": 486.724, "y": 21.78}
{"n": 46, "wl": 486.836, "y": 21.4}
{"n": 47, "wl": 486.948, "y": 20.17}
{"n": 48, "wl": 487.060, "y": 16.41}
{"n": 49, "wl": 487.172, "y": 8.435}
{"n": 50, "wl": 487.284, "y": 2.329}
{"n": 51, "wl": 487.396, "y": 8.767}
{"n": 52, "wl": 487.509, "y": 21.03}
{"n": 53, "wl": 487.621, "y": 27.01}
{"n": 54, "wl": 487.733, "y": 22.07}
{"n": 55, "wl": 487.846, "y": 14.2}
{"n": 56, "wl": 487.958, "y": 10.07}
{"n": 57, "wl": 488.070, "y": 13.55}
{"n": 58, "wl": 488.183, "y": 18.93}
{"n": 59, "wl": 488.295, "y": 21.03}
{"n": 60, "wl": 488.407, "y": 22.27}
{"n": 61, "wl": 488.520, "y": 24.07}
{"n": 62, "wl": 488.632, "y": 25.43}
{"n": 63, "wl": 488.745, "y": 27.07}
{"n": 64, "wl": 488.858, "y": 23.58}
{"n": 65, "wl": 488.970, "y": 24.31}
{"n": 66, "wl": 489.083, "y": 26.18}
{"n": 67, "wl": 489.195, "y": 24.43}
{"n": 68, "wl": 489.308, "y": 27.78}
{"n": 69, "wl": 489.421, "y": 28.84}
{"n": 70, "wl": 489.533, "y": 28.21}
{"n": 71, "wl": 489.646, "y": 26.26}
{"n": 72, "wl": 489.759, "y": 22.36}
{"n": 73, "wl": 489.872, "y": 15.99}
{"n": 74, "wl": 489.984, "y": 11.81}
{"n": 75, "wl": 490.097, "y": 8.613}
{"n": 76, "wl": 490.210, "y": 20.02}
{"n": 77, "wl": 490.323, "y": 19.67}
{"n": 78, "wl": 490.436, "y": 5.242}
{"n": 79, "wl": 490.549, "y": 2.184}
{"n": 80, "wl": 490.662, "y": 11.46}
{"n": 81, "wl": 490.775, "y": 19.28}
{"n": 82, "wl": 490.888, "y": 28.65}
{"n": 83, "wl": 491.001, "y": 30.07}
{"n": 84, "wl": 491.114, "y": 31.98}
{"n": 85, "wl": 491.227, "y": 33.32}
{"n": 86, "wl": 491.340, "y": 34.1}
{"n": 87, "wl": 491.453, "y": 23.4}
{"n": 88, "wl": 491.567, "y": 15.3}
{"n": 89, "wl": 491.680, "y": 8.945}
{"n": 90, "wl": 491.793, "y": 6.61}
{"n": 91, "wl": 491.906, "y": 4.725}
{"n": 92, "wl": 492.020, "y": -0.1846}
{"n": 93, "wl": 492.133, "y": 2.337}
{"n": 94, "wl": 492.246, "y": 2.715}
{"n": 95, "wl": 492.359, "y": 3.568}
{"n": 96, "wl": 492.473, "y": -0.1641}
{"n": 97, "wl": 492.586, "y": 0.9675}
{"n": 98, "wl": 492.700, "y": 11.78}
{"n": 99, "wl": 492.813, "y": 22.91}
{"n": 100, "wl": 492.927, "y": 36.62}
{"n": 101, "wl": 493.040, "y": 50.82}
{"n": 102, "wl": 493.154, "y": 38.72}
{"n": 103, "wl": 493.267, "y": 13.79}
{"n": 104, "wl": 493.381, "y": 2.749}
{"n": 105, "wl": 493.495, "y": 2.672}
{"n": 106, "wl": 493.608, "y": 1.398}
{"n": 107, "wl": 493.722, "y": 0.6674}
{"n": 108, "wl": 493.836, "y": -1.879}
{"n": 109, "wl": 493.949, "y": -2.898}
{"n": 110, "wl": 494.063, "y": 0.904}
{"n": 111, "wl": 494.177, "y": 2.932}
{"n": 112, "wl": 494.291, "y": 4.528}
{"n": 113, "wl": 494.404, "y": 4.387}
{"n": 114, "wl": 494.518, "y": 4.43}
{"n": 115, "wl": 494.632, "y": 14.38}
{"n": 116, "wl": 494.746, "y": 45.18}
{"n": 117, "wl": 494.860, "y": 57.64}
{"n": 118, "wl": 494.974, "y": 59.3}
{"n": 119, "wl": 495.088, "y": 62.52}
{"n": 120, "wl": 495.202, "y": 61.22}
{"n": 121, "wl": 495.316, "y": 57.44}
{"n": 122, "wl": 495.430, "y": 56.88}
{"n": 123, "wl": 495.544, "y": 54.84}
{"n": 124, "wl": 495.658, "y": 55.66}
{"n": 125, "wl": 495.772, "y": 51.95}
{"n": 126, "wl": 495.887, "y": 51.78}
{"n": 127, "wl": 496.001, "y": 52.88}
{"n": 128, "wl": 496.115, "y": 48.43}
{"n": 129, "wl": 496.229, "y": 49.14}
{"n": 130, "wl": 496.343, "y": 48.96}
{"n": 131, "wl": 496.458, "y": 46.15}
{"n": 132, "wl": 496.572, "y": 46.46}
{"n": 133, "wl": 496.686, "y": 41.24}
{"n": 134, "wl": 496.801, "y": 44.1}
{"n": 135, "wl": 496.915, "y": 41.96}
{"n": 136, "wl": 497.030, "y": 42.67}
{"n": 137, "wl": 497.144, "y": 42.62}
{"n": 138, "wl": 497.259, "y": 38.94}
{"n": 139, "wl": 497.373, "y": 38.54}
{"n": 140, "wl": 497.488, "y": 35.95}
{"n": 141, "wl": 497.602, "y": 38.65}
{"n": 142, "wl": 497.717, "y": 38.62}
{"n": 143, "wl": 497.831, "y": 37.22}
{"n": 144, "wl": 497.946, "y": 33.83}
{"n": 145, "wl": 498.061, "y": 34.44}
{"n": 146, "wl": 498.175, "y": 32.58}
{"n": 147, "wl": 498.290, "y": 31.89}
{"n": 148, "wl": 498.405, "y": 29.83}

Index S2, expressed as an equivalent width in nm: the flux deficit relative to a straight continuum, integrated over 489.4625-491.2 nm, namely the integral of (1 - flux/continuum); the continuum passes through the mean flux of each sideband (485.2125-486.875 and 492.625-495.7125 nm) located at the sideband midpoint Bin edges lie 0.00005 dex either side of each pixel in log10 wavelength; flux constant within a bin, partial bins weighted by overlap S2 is 0.25 nm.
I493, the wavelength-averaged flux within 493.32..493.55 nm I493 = 2.88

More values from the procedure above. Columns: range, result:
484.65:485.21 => 14.7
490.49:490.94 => 15.2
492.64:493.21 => 32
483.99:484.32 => 18.4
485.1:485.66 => 15.3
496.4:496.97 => 44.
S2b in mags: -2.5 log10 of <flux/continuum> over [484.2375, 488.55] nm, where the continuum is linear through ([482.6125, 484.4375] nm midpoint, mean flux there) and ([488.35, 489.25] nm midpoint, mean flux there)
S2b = 0.22 mag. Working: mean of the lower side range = 14.8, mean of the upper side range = 24.7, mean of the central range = 16.4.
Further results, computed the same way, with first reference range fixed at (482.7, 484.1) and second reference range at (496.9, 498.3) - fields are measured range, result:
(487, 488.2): 0.438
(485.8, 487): 0.064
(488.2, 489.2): -0.018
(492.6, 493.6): 0.426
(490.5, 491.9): 0.348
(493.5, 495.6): 0.268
